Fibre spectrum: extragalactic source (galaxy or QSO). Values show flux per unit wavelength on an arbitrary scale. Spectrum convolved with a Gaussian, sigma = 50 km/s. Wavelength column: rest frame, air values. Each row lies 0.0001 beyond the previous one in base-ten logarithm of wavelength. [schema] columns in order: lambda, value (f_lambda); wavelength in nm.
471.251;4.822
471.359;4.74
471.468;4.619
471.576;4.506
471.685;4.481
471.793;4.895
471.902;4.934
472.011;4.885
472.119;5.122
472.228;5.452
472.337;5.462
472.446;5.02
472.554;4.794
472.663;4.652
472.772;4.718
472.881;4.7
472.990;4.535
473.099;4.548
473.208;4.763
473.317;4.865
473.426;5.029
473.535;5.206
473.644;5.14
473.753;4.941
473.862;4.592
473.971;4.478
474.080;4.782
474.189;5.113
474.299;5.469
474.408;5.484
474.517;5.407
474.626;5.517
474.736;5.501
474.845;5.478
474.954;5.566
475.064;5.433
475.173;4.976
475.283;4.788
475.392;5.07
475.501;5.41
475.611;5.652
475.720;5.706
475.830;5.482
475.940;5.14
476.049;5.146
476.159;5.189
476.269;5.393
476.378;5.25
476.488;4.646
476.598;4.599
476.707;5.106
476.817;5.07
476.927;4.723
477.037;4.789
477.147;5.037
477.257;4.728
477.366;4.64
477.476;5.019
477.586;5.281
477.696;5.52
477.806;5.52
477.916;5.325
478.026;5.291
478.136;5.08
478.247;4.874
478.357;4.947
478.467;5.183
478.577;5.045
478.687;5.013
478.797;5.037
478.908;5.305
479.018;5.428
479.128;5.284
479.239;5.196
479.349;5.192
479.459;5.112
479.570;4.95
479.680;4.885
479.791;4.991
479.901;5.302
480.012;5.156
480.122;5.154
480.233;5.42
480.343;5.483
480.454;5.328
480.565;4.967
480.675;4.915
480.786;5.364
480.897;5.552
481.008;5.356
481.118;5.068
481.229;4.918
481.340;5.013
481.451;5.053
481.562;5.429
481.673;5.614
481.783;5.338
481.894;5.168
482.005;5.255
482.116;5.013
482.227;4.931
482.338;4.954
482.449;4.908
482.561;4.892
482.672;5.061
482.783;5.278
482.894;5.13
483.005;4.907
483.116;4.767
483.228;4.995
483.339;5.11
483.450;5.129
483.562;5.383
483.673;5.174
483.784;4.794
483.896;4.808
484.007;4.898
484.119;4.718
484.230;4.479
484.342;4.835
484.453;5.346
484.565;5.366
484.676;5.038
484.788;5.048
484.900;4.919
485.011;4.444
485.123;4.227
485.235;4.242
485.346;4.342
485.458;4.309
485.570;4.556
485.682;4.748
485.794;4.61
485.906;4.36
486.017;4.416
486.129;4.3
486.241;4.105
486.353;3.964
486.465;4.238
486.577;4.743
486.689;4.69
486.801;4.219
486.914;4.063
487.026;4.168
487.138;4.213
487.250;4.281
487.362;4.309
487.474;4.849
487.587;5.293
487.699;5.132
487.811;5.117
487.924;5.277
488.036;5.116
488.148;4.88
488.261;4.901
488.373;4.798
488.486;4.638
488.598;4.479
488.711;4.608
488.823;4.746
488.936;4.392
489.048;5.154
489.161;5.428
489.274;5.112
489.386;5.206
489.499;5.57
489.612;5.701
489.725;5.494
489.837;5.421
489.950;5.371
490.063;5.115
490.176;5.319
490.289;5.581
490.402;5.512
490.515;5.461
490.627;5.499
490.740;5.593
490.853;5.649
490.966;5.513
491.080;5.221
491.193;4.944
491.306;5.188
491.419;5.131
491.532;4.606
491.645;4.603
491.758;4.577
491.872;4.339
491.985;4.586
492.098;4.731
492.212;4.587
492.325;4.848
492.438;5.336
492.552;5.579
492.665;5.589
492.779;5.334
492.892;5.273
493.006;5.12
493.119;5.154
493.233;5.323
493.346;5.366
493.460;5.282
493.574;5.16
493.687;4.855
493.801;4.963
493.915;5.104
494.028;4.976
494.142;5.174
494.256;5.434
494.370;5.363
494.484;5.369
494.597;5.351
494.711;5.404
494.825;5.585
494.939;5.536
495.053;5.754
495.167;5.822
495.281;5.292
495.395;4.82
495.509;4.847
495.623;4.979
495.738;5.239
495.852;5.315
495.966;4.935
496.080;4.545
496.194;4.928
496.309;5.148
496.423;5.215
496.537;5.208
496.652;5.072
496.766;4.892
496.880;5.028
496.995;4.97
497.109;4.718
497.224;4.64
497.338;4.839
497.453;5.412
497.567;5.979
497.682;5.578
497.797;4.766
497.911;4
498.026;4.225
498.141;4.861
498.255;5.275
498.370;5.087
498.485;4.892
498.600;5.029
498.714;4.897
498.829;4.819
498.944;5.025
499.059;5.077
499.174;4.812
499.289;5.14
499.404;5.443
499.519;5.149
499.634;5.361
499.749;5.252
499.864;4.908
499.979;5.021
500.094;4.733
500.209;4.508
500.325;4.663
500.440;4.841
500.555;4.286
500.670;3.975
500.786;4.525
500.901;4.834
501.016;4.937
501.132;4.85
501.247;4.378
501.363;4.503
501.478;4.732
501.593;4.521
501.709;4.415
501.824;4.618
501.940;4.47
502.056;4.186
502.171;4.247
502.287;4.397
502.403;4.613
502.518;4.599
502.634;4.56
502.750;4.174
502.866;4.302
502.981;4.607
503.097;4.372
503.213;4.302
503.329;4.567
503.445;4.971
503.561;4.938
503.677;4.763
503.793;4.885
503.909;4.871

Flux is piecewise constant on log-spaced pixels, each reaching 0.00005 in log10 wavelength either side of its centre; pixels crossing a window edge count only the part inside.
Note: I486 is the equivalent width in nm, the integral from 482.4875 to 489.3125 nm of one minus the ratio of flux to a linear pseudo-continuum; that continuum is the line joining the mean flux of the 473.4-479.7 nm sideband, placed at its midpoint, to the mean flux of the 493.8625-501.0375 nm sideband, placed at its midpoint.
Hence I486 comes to 0.46 nm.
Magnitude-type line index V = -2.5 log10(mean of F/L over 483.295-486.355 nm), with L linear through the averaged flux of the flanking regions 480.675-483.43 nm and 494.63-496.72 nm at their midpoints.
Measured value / 0.09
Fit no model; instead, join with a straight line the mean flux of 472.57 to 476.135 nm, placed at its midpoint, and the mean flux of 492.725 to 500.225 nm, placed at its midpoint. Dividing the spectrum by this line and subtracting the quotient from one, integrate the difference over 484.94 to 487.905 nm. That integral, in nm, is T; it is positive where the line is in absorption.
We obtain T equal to 0.37 nm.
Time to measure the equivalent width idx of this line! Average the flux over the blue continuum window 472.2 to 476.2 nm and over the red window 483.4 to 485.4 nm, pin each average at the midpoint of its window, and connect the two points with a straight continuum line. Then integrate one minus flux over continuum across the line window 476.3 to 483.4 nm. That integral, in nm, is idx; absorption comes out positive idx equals -0.209 nm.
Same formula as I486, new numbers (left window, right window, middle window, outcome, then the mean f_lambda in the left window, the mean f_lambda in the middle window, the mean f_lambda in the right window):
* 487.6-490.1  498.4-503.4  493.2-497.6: -0.27 nm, 5.08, 5.17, 4.69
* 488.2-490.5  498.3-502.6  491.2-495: -0.09 nm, 5.13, 5.12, 4.75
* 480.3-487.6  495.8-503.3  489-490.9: -0.24 nm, 4.83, 5.42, 4.79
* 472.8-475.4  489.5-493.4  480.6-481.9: -0.03 nm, 5.05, 5.23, 5.2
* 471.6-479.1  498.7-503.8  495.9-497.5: -0.07 nm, 5.08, 4.97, 4.69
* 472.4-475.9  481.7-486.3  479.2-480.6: -0.06 nm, 5.09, 5.17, 4.84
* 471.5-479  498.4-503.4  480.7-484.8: -0.10 nm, 5.07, 5.08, 4.69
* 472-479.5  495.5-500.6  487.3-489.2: 0.05 nm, 5.1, 4.88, 4.97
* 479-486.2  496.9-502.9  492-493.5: -0.10 nm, 4.98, 5.18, 4.77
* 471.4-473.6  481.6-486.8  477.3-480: -0.17 nm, 4.86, 5.14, 4.81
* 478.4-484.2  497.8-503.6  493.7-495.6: -0.18 nm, 5.12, 5.28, 4.7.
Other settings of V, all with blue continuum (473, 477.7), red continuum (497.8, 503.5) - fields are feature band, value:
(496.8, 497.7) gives -0.082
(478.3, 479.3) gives -0.025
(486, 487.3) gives 0.151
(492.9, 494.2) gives -0.072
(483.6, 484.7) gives 0.001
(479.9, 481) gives -0.052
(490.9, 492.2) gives -0.003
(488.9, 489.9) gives -0.090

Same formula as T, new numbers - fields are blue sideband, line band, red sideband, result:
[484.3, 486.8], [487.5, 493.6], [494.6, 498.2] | -0.403 nm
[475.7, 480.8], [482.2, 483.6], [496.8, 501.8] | 0.010 nm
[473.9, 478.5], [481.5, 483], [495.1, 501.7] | -0.014 nm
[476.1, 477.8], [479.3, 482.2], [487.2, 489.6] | -0.117 nm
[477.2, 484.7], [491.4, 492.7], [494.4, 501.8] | 0.042 nm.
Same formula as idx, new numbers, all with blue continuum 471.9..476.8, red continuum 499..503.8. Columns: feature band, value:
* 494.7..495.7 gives -0.12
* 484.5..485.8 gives 0.07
